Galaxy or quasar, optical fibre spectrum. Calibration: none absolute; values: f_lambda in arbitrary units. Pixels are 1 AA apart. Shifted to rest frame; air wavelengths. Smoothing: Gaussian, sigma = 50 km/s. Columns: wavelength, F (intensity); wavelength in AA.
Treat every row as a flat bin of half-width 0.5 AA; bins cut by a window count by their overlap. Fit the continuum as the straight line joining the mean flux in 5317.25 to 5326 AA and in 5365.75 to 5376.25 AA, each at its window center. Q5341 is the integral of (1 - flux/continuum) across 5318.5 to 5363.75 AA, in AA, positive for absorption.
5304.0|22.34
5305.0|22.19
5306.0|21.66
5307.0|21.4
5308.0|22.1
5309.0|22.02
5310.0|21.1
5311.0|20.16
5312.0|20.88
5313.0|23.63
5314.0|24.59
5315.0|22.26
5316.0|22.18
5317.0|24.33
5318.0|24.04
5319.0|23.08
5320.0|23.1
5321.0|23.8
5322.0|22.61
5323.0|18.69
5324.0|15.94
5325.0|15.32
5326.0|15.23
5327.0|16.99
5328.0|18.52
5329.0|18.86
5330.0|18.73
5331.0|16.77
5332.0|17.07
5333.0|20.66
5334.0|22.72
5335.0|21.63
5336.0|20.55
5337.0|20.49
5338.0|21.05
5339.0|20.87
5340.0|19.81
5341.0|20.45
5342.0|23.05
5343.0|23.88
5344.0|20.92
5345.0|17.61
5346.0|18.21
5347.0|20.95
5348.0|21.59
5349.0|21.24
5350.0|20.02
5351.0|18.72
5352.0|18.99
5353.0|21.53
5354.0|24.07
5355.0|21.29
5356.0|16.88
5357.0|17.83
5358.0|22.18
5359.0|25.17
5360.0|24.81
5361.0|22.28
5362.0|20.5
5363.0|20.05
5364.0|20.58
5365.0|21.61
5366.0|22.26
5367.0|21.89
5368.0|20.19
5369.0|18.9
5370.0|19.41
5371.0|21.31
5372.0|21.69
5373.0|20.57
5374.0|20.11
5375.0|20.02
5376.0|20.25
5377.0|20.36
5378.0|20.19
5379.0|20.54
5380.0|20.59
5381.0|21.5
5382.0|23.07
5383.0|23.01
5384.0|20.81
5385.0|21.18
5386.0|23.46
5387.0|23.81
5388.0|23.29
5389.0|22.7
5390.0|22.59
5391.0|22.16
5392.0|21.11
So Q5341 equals 0.57 AA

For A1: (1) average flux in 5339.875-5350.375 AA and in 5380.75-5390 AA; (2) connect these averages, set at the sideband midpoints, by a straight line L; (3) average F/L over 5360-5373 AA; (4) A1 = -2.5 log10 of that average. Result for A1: 0.03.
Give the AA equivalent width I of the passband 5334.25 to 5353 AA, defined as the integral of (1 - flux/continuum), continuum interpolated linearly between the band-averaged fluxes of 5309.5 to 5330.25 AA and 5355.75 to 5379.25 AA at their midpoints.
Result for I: 0.1 AA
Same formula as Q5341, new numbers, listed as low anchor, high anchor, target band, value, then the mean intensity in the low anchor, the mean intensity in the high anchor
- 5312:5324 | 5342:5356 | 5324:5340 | 2.0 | 22.6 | 20.6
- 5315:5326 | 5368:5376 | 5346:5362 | -0.4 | 21.1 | 20.3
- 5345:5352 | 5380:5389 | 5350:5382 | 0.3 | 19.9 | 22.4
